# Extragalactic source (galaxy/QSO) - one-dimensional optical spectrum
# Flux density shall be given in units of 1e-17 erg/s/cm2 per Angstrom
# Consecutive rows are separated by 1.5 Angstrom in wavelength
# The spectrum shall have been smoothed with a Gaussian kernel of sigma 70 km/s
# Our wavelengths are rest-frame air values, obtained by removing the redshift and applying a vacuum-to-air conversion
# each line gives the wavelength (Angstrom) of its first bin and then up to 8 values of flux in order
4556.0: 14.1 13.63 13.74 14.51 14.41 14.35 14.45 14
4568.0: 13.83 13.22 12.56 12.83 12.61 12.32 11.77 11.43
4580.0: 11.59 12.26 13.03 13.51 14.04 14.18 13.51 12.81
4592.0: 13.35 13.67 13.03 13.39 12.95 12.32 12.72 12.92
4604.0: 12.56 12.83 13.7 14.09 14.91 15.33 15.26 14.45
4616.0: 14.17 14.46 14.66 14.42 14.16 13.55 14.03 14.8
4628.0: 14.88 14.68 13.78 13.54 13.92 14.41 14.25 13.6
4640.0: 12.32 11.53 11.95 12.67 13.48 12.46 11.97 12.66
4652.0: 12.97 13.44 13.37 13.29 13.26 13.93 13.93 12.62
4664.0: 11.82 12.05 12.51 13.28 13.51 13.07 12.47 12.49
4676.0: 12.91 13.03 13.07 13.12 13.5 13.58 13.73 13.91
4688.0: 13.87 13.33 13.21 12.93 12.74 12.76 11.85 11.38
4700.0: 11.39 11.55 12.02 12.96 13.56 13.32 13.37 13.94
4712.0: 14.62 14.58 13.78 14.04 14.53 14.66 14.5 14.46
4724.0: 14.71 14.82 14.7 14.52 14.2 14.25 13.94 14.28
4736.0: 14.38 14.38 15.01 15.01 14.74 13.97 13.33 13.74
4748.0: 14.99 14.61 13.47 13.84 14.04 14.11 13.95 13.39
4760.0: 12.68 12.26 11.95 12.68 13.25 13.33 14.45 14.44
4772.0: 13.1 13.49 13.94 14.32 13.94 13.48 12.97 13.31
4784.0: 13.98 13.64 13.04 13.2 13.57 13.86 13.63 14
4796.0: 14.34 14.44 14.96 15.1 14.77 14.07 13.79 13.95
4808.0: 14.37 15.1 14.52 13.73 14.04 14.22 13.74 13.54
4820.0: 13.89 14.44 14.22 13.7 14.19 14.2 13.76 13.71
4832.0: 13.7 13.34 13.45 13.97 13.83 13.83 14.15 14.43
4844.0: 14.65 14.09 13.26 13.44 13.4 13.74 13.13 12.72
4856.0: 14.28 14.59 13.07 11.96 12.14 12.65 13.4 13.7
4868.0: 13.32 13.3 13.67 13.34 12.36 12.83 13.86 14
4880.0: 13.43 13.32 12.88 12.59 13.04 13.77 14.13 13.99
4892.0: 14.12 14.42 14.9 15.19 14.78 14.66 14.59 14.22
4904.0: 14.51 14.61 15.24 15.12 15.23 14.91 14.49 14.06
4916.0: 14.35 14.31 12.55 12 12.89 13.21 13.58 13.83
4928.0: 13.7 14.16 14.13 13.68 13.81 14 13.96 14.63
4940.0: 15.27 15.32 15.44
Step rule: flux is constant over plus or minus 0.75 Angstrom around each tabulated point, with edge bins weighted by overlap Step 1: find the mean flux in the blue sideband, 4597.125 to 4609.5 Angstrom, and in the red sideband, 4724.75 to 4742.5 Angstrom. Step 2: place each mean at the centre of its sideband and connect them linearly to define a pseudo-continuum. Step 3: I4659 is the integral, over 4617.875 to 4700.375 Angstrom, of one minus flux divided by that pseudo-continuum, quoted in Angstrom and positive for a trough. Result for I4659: 2.7 Angstrom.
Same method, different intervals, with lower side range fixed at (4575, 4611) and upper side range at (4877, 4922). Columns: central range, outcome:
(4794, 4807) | -0.6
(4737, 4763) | -0.6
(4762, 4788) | 0.4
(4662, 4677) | 0.7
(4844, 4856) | 0.3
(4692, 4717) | 0.9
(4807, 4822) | -0.4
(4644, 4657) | 0.3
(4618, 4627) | -0.8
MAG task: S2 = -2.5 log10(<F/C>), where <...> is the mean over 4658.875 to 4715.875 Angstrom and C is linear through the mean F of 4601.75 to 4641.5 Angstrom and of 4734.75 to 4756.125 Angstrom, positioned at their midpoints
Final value 0.09 mag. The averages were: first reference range 14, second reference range 14.3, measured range 13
